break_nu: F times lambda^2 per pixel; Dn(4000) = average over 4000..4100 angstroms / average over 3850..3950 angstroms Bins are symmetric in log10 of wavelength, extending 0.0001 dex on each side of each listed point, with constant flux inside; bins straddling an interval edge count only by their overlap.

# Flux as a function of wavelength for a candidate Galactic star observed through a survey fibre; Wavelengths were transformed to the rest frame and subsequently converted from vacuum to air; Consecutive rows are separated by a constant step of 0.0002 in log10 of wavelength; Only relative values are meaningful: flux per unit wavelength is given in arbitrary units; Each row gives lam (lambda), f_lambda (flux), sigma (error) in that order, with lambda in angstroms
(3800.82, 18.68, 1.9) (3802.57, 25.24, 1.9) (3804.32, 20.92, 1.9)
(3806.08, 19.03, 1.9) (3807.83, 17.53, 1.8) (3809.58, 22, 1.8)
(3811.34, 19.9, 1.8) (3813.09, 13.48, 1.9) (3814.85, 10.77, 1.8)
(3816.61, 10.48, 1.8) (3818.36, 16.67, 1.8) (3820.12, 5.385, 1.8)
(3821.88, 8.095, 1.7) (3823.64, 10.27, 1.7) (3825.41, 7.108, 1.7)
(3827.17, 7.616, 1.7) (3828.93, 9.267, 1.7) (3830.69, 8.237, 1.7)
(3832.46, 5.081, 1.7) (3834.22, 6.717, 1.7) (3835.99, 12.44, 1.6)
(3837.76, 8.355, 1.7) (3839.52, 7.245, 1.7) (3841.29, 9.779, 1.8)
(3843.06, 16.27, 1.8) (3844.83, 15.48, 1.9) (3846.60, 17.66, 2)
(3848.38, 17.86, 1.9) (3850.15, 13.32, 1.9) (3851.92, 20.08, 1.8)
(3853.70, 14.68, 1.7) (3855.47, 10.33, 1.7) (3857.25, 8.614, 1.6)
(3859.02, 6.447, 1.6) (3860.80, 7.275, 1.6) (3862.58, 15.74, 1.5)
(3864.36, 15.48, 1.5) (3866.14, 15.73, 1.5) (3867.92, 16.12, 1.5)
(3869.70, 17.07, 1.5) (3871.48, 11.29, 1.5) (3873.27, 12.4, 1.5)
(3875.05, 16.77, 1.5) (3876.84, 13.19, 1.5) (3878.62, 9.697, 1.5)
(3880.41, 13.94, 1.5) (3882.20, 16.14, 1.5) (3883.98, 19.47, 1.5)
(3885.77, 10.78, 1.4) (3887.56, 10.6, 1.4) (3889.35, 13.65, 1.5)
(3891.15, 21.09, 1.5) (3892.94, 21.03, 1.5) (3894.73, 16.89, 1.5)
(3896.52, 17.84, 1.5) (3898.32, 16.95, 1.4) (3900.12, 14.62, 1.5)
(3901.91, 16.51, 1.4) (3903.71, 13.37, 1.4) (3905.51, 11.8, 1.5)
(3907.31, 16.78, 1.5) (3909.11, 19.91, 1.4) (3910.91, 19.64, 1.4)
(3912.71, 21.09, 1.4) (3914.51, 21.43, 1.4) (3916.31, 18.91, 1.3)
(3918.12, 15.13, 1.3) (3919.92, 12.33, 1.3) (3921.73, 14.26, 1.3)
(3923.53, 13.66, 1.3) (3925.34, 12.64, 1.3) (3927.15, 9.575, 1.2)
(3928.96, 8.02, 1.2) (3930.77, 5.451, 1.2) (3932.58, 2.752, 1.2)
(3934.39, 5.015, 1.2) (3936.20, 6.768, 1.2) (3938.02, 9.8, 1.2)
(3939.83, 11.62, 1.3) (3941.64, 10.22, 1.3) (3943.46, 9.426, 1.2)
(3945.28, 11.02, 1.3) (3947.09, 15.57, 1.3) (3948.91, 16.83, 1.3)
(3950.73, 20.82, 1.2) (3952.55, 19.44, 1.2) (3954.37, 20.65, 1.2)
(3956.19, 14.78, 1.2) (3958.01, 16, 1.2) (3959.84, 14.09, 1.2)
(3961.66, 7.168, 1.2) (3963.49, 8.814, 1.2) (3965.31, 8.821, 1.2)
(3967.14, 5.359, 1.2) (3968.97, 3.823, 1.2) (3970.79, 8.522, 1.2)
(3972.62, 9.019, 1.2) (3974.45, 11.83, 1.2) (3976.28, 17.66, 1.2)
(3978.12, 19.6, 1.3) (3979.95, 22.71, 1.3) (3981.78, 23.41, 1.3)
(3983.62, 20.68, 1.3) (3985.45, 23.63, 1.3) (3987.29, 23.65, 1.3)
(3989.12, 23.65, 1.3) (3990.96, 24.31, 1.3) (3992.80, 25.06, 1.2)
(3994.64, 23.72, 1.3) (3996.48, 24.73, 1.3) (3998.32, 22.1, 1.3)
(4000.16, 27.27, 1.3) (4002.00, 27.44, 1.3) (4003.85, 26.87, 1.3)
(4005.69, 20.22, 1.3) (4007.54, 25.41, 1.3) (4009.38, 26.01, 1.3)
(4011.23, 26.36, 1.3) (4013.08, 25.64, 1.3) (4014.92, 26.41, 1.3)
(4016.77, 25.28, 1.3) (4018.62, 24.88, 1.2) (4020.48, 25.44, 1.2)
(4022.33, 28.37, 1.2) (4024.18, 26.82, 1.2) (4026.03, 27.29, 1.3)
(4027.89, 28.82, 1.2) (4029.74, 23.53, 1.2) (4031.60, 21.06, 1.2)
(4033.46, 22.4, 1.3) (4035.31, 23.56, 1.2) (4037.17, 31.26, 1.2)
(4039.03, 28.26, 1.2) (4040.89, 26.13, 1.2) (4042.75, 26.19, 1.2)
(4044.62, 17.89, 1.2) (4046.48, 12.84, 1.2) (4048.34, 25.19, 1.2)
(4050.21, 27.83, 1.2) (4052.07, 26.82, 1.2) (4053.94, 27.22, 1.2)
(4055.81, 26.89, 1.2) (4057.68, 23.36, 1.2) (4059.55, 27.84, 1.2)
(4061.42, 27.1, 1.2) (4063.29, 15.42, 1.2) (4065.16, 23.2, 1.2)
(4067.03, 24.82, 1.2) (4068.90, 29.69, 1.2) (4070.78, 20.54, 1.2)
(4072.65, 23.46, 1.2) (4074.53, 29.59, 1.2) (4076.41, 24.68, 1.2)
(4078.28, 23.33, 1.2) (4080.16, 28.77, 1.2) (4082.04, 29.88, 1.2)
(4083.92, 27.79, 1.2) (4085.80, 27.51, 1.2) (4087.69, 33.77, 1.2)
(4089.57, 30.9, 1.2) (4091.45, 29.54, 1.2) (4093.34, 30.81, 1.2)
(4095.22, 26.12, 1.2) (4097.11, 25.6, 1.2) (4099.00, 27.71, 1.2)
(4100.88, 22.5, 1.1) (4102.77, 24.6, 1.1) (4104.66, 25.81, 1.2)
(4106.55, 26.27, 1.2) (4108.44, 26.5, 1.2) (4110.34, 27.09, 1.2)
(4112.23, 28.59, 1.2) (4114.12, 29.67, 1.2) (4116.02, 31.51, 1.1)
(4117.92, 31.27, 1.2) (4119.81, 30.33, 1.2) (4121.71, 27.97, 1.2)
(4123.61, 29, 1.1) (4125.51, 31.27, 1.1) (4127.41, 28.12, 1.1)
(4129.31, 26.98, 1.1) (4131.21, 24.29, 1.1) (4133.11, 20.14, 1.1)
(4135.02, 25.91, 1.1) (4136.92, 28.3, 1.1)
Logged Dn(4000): 2.04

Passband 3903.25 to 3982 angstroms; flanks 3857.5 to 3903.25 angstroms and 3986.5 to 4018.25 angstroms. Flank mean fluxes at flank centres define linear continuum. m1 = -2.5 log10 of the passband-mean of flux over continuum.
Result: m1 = 0.43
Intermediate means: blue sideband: 14.6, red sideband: 25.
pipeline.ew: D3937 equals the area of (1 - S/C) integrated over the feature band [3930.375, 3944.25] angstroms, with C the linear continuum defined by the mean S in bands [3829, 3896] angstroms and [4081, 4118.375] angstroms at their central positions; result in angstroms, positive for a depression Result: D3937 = 7.96 angstroms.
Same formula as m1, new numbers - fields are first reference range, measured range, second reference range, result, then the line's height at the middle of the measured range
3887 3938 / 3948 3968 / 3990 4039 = 0.336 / 19.2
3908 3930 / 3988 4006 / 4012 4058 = -0.124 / 22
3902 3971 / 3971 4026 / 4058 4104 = -0.236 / 18.6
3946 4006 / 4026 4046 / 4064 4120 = -0.087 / 22.9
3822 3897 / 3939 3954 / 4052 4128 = 0.247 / 18.3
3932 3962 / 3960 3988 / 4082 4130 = 0.101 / 15.3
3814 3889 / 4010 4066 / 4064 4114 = -0.060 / 23.7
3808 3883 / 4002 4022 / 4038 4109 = -0.146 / 22.2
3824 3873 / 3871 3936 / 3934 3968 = -0.173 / 12.1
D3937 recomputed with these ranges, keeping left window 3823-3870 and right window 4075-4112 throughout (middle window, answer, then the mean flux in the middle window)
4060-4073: 1.04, 23.6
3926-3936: 6.28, 6.36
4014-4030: -2.49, 26.4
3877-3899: -1.69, 15.6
